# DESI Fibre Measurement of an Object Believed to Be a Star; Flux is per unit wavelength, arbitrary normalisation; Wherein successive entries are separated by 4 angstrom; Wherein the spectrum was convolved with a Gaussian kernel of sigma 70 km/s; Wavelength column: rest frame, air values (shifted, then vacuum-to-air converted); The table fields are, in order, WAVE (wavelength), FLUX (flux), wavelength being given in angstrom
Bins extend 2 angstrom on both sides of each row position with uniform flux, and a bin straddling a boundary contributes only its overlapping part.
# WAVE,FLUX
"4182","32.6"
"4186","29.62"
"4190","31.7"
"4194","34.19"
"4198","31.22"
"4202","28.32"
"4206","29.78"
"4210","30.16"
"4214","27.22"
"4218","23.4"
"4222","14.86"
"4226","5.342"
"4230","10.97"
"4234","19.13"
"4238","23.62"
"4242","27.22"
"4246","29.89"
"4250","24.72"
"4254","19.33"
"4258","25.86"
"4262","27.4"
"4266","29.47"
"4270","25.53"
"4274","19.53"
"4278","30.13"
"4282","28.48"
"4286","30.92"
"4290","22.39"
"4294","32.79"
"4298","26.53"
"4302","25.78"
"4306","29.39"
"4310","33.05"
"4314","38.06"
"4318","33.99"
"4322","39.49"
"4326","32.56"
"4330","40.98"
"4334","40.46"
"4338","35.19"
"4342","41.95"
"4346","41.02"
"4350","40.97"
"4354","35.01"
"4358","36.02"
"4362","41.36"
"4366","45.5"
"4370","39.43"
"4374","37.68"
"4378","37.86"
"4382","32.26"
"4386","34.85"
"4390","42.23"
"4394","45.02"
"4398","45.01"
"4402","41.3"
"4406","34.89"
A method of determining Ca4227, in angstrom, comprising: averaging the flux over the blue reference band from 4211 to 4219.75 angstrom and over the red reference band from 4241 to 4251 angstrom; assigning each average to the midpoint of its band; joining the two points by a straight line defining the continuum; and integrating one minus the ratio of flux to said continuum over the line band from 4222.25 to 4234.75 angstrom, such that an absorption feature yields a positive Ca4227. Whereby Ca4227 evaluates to 7.1 angstrom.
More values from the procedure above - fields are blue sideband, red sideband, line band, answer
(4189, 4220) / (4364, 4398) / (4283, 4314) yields 5.0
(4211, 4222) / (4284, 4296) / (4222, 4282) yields 8.5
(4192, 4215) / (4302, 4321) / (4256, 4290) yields 5.5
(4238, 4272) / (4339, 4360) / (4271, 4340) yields 2.9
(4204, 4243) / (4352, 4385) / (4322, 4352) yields -4.1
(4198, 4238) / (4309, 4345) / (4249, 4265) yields 1.6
